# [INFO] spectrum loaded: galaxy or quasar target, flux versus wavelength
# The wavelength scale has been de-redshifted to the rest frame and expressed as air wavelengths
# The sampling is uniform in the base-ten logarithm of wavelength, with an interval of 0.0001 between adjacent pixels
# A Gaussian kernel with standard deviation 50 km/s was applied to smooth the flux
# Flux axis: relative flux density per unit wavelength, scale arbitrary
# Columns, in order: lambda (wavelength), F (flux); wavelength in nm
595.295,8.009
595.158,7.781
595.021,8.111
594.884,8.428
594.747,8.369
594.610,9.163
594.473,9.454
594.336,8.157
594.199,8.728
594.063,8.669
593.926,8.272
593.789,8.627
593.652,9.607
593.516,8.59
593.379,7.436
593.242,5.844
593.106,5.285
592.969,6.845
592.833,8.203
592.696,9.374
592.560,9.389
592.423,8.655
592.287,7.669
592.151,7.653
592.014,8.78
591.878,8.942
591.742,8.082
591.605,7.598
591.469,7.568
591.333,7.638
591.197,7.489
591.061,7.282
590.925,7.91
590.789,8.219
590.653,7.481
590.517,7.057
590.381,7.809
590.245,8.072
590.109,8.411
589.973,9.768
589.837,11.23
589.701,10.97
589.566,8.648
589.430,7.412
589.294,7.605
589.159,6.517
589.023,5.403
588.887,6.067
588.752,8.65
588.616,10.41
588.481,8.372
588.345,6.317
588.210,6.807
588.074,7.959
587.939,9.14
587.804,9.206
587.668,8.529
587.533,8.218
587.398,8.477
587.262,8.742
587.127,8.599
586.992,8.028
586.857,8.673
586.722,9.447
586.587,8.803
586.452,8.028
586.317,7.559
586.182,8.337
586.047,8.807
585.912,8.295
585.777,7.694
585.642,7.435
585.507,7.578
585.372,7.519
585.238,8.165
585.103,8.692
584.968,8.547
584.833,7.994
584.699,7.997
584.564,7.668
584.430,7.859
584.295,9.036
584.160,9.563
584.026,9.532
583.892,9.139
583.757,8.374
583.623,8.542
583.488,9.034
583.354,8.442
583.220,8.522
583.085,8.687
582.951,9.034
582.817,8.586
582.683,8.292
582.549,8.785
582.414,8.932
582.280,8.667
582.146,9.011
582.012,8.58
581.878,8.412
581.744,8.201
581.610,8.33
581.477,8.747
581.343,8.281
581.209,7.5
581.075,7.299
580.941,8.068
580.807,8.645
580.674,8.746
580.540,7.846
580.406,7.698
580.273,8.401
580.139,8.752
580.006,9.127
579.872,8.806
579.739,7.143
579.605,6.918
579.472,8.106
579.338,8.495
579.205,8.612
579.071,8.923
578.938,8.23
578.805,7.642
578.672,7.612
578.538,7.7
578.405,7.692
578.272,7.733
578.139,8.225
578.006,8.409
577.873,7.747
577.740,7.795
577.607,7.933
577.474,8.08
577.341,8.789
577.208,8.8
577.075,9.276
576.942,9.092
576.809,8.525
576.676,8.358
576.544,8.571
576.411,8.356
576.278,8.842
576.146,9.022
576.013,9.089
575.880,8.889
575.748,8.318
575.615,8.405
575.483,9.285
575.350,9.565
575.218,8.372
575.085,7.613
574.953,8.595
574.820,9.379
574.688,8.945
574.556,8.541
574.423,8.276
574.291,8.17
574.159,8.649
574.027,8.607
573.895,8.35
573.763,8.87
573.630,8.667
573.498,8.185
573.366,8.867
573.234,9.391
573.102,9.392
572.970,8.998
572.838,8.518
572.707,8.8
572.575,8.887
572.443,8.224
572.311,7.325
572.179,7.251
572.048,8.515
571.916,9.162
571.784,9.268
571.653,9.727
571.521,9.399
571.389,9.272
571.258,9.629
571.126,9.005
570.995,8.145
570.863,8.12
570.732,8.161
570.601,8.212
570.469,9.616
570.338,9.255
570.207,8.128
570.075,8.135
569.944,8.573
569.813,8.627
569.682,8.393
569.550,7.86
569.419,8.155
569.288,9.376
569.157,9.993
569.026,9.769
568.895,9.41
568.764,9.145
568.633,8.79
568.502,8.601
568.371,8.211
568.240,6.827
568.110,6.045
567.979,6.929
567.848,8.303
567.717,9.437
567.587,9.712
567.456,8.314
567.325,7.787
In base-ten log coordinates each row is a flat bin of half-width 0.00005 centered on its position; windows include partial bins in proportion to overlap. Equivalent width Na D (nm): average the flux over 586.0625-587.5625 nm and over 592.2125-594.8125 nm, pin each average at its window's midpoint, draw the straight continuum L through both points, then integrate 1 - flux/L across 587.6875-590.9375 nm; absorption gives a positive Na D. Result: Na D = 0.09 nm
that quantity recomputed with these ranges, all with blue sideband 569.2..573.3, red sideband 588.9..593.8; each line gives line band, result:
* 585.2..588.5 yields -0.01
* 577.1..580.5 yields 0.12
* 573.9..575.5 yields -0.01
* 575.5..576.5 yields -0.02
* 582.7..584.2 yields -0.10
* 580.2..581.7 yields 0.04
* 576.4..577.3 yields -0.02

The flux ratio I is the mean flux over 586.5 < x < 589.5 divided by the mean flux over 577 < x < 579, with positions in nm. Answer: 1.0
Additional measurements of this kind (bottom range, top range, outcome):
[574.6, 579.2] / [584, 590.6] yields 0.98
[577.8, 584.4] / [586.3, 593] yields 0.98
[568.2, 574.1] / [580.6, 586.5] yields 0.96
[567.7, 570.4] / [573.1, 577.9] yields 1.02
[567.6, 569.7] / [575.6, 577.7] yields 1.02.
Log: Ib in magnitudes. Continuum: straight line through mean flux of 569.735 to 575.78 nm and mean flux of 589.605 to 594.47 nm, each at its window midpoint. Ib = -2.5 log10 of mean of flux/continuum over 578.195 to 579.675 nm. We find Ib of 0.08 mag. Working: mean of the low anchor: 8.68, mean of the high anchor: 8.23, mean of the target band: 7.97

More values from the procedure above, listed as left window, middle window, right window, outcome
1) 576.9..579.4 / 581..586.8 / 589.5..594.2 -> -0.024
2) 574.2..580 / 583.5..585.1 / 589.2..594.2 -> -0.039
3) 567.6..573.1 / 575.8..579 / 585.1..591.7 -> 0.009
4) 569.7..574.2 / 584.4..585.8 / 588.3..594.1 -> 0.043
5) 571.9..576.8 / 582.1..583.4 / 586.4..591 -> -0.036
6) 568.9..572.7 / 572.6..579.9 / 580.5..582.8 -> 0.011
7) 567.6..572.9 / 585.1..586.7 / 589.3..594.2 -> 0.027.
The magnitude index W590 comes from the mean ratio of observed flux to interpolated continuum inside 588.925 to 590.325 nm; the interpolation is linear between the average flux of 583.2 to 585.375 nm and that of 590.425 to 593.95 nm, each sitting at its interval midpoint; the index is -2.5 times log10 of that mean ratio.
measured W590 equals -0.03 mag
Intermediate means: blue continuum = 8.54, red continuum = 7.9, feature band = 8.35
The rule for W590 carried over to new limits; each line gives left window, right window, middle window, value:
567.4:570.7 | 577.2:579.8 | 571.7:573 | -0.018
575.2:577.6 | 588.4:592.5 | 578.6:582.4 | 0.039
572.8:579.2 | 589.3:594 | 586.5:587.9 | -0.052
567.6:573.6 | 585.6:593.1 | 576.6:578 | 0.003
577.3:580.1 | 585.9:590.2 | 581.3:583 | -0.055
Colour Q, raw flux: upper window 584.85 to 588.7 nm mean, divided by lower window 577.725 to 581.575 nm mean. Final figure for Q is 1.02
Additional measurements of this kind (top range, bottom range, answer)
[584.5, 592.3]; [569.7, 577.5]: 0.94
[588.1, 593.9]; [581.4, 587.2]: 0.94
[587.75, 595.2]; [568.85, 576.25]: 0.93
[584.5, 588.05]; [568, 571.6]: 0.97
